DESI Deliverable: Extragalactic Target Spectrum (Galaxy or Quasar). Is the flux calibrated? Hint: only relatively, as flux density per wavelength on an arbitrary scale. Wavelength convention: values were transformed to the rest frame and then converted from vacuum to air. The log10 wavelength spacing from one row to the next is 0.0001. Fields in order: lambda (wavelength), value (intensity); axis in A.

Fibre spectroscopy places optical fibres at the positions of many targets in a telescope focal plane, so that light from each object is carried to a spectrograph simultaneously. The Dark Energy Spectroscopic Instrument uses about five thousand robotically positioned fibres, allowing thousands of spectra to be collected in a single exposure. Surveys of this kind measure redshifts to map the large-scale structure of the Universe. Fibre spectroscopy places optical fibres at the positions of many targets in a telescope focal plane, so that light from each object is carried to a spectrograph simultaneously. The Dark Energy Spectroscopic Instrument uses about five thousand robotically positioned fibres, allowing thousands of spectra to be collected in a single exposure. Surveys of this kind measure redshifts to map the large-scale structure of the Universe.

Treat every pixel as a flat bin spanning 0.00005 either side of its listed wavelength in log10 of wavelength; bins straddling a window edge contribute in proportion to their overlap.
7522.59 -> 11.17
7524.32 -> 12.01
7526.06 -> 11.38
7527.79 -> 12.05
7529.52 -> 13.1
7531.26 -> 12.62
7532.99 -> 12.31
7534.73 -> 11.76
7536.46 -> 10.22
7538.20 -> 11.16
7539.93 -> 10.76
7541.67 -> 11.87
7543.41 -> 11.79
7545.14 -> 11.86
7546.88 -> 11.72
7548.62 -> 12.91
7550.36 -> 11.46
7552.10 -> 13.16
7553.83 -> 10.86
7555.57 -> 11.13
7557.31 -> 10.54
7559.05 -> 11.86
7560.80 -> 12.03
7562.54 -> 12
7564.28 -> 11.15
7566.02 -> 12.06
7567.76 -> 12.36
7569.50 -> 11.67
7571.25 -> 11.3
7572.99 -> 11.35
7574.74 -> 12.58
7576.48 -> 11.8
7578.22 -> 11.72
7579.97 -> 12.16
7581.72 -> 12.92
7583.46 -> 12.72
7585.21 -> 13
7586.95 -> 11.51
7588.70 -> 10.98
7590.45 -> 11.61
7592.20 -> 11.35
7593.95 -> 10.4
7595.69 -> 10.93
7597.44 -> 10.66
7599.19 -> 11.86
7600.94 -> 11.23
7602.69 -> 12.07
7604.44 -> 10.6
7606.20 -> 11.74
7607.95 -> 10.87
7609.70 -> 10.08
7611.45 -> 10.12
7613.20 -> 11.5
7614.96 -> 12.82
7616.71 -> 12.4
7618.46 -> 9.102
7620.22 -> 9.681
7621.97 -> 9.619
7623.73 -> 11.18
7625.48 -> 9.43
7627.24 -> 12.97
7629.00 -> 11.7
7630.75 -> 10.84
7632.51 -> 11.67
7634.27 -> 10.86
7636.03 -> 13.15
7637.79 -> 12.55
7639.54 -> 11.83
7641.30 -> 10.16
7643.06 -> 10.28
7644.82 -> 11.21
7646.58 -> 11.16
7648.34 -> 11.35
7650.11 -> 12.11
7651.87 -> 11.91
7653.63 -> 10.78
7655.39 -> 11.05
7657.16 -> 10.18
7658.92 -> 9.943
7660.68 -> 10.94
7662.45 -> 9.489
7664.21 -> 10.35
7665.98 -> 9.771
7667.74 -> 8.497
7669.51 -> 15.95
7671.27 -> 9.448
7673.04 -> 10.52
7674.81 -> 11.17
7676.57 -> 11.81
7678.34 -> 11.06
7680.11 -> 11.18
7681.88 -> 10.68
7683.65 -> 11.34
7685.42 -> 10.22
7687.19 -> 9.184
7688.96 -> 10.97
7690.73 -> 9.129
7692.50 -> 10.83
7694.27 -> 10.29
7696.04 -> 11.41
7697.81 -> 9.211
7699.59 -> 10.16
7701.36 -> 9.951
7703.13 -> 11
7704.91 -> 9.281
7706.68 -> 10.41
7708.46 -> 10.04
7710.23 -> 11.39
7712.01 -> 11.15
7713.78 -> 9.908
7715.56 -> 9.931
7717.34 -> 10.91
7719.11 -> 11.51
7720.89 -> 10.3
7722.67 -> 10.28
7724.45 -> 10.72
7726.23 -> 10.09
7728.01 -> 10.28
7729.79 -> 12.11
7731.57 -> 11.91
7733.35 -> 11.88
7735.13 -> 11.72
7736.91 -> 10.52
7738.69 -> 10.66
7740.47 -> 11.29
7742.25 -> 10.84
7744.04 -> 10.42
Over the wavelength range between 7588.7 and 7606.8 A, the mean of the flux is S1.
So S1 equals 11.2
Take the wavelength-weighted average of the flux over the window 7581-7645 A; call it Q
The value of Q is 11.3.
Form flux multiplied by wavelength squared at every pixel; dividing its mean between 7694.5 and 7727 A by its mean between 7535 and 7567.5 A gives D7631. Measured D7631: 0.94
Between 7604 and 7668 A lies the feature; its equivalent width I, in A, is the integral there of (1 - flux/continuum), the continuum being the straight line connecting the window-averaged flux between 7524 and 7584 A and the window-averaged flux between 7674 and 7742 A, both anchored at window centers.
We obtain 1.60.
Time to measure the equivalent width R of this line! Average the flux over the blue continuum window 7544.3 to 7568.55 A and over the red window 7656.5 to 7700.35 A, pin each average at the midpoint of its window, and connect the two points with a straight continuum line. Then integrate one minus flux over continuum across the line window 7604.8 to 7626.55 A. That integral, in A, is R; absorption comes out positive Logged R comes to 0.9 A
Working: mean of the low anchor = 11.8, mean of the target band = 10.7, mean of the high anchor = 10.6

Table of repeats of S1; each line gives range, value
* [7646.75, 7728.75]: 10.6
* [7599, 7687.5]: 11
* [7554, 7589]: 11.8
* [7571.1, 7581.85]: 12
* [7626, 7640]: 11.9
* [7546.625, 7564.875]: 11.7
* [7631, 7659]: 11.3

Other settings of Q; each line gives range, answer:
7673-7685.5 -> 11.1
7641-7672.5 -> 10.8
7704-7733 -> 10.7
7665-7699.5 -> 10.7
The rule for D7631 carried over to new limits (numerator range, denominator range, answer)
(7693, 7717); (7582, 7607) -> 0.92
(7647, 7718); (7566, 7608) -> 0.93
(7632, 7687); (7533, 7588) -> 0.96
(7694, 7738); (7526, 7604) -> 0.95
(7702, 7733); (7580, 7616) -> 0.96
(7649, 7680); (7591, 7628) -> 1.01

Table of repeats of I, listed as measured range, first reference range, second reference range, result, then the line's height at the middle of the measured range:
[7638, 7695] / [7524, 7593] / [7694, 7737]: 1.2 A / 11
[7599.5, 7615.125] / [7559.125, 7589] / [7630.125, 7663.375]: 0.6 A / 11.6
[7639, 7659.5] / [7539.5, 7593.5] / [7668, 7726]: 0.1 A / 11.1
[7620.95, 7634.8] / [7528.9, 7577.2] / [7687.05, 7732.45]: 0.2 A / 11.2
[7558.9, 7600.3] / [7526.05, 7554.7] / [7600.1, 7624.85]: -1.5 A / 11.3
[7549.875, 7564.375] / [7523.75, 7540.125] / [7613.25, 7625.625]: -0.2 A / 11.5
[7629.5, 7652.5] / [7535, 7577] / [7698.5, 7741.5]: -0.6 A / 11.2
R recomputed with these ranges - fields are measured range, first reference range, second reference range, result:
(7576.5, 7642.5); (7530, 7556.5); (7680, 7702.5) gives -1.5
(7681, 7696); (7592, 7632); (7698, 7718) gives 0.1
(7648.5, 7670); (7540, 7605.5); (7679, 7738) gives 0.3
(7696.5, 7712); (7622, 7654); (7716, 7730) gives 0.8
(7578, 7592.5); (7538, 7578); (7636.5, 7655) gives -0.5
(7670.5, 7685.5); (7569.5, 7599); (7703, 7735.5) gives 0.2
